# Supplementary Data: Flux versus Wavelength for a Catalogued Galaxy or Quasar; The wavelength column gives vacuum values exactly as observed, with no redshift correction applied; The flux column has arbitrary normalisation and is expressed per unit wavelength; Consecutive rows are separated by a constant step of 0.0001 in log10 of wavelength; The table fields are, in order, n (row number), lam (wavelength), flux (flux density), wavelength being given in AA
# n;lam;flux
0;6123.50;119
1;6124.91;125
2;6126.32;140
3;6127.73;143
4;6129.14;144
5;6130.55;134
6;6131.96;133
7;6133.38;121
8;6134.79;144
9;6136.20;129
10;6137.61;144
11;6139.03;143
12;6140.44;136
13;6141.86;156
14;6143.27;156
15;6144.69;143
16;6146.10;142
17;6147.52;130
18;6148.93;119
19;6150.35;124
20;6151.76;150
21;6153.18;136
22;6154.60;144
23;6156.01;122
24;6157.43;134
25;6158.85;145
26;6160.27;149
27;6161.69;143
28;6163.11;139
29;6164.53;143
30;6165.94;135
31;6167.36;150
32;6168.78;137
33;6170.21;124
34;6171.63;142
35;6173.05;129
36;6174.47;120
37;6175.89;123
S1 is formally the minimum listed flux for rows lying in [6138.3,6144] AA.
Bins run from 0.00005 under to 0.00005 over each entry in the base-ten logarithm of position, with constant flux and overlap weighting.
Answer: 136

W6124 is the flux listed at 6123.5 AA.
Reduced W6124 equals 119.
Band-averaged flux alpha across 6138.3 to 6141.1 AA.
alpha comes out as 139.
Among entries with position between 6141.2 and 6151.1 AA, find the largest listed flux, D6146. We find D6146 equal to 156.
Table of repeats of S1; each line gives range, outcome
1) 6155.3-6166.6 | 122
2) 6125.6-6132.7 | 133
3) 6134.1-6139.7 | 129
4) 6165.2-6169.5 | 135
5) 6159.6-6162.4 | 143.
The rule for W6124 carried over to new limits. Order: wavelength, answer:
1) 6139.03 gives 143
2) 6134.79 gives 144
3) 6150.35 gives 124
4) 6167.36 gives 150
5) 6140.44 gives 136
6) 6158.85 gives 145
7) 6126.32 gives 140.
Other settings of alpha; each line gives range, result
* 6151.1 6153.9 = 143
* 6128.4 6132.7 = 137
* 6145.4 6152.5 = 133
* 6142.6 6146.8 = 147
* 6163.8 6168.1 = 143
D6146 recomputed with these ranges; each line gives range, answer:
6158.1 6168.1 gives 150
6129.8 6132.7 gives 134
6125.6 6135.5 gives 144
